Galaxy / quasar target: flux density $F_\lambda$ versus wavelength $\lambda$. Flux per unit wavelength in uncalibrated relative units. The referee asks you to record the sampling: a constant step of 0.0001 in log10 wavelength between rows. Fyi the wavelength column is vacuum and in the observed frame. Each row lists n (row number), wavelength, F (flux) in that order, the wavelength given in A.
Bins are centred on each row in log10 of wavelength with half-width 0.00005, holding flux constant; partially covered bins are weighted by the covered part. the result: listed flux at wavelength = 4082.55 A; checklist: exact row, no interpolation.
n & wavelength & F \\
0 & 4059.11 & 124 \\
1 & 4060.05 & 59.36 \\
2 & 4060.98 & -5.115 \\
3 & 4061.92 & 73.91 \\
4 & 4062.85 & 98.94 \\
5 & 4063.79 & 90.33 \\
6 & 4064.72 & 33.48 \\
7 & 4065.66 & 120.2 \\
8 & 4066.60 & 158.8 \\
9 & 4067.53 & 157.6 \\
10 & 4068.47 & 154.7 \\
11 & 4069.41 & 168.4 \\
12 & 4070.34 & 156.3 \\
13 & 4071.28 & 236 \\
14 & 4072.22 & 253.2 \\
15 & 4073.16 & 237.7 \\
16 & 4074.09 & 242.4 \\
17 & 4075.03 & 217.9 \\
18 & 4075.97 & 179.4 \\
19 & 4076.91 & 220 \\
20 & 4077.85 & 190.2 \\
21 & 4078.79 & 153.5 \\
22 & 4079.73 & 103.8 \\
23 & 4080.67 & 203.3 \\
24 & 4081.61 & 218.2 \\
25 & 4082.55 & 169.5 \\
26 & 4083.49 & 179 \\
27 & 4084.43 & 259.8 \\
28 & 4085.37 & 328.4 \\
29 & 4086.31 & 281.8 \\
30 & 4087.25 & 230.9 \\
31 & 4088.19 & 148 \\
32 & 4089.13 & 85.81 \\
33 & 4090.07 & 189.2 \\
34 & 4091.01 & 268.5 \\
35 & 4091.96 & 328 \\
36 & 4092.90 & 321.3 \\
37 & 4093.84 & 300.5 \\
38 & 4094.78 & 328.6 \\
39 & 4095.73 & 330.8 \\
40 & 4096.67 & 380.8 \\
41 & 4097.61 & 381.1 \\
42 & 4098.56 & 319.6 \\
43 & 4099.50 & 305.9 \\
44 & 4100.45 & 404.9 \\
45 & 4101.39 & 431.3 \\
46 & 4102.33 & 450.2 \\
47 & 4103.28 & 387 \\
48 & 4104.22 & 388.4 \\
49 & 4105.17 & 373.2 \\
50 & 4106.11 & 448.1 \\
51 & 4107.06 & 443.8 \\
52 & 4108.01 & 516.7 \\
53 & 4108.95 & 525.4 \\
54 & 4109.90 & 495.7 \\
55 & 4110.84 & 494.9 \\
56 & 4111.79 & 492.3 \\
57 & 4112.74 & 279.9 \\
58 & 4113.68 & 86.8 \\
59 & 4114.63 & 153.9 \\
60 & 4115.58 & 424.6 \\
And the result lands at 169.5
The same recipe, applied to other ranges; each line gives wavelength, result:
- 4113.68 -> 86.8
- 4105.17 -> 373.2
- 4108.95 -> 525.4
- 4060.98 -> -5.115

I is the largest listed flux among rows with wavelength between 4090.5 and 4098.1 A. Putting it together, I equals 381.1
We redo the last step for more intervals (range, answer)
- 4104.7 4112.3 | 525.4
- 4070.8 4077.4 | 253.2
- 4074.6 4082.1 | 220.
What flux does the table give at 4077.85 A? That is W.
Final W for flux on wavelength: 190.2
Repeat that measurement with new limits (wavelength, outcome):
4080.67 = 203.3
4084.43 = 259.8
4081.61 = 218.2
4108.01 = 516.7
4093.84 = 300.5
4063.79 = 90.33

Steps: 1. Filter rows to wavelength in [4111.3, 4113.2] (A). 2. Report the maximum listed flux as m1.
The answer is 492.3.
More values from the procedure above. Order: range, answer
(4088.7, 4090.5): 189.2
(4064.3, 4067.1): 158.8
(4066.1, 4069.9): 168.4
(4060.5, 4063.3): 98.94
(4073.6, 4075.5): 242.4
